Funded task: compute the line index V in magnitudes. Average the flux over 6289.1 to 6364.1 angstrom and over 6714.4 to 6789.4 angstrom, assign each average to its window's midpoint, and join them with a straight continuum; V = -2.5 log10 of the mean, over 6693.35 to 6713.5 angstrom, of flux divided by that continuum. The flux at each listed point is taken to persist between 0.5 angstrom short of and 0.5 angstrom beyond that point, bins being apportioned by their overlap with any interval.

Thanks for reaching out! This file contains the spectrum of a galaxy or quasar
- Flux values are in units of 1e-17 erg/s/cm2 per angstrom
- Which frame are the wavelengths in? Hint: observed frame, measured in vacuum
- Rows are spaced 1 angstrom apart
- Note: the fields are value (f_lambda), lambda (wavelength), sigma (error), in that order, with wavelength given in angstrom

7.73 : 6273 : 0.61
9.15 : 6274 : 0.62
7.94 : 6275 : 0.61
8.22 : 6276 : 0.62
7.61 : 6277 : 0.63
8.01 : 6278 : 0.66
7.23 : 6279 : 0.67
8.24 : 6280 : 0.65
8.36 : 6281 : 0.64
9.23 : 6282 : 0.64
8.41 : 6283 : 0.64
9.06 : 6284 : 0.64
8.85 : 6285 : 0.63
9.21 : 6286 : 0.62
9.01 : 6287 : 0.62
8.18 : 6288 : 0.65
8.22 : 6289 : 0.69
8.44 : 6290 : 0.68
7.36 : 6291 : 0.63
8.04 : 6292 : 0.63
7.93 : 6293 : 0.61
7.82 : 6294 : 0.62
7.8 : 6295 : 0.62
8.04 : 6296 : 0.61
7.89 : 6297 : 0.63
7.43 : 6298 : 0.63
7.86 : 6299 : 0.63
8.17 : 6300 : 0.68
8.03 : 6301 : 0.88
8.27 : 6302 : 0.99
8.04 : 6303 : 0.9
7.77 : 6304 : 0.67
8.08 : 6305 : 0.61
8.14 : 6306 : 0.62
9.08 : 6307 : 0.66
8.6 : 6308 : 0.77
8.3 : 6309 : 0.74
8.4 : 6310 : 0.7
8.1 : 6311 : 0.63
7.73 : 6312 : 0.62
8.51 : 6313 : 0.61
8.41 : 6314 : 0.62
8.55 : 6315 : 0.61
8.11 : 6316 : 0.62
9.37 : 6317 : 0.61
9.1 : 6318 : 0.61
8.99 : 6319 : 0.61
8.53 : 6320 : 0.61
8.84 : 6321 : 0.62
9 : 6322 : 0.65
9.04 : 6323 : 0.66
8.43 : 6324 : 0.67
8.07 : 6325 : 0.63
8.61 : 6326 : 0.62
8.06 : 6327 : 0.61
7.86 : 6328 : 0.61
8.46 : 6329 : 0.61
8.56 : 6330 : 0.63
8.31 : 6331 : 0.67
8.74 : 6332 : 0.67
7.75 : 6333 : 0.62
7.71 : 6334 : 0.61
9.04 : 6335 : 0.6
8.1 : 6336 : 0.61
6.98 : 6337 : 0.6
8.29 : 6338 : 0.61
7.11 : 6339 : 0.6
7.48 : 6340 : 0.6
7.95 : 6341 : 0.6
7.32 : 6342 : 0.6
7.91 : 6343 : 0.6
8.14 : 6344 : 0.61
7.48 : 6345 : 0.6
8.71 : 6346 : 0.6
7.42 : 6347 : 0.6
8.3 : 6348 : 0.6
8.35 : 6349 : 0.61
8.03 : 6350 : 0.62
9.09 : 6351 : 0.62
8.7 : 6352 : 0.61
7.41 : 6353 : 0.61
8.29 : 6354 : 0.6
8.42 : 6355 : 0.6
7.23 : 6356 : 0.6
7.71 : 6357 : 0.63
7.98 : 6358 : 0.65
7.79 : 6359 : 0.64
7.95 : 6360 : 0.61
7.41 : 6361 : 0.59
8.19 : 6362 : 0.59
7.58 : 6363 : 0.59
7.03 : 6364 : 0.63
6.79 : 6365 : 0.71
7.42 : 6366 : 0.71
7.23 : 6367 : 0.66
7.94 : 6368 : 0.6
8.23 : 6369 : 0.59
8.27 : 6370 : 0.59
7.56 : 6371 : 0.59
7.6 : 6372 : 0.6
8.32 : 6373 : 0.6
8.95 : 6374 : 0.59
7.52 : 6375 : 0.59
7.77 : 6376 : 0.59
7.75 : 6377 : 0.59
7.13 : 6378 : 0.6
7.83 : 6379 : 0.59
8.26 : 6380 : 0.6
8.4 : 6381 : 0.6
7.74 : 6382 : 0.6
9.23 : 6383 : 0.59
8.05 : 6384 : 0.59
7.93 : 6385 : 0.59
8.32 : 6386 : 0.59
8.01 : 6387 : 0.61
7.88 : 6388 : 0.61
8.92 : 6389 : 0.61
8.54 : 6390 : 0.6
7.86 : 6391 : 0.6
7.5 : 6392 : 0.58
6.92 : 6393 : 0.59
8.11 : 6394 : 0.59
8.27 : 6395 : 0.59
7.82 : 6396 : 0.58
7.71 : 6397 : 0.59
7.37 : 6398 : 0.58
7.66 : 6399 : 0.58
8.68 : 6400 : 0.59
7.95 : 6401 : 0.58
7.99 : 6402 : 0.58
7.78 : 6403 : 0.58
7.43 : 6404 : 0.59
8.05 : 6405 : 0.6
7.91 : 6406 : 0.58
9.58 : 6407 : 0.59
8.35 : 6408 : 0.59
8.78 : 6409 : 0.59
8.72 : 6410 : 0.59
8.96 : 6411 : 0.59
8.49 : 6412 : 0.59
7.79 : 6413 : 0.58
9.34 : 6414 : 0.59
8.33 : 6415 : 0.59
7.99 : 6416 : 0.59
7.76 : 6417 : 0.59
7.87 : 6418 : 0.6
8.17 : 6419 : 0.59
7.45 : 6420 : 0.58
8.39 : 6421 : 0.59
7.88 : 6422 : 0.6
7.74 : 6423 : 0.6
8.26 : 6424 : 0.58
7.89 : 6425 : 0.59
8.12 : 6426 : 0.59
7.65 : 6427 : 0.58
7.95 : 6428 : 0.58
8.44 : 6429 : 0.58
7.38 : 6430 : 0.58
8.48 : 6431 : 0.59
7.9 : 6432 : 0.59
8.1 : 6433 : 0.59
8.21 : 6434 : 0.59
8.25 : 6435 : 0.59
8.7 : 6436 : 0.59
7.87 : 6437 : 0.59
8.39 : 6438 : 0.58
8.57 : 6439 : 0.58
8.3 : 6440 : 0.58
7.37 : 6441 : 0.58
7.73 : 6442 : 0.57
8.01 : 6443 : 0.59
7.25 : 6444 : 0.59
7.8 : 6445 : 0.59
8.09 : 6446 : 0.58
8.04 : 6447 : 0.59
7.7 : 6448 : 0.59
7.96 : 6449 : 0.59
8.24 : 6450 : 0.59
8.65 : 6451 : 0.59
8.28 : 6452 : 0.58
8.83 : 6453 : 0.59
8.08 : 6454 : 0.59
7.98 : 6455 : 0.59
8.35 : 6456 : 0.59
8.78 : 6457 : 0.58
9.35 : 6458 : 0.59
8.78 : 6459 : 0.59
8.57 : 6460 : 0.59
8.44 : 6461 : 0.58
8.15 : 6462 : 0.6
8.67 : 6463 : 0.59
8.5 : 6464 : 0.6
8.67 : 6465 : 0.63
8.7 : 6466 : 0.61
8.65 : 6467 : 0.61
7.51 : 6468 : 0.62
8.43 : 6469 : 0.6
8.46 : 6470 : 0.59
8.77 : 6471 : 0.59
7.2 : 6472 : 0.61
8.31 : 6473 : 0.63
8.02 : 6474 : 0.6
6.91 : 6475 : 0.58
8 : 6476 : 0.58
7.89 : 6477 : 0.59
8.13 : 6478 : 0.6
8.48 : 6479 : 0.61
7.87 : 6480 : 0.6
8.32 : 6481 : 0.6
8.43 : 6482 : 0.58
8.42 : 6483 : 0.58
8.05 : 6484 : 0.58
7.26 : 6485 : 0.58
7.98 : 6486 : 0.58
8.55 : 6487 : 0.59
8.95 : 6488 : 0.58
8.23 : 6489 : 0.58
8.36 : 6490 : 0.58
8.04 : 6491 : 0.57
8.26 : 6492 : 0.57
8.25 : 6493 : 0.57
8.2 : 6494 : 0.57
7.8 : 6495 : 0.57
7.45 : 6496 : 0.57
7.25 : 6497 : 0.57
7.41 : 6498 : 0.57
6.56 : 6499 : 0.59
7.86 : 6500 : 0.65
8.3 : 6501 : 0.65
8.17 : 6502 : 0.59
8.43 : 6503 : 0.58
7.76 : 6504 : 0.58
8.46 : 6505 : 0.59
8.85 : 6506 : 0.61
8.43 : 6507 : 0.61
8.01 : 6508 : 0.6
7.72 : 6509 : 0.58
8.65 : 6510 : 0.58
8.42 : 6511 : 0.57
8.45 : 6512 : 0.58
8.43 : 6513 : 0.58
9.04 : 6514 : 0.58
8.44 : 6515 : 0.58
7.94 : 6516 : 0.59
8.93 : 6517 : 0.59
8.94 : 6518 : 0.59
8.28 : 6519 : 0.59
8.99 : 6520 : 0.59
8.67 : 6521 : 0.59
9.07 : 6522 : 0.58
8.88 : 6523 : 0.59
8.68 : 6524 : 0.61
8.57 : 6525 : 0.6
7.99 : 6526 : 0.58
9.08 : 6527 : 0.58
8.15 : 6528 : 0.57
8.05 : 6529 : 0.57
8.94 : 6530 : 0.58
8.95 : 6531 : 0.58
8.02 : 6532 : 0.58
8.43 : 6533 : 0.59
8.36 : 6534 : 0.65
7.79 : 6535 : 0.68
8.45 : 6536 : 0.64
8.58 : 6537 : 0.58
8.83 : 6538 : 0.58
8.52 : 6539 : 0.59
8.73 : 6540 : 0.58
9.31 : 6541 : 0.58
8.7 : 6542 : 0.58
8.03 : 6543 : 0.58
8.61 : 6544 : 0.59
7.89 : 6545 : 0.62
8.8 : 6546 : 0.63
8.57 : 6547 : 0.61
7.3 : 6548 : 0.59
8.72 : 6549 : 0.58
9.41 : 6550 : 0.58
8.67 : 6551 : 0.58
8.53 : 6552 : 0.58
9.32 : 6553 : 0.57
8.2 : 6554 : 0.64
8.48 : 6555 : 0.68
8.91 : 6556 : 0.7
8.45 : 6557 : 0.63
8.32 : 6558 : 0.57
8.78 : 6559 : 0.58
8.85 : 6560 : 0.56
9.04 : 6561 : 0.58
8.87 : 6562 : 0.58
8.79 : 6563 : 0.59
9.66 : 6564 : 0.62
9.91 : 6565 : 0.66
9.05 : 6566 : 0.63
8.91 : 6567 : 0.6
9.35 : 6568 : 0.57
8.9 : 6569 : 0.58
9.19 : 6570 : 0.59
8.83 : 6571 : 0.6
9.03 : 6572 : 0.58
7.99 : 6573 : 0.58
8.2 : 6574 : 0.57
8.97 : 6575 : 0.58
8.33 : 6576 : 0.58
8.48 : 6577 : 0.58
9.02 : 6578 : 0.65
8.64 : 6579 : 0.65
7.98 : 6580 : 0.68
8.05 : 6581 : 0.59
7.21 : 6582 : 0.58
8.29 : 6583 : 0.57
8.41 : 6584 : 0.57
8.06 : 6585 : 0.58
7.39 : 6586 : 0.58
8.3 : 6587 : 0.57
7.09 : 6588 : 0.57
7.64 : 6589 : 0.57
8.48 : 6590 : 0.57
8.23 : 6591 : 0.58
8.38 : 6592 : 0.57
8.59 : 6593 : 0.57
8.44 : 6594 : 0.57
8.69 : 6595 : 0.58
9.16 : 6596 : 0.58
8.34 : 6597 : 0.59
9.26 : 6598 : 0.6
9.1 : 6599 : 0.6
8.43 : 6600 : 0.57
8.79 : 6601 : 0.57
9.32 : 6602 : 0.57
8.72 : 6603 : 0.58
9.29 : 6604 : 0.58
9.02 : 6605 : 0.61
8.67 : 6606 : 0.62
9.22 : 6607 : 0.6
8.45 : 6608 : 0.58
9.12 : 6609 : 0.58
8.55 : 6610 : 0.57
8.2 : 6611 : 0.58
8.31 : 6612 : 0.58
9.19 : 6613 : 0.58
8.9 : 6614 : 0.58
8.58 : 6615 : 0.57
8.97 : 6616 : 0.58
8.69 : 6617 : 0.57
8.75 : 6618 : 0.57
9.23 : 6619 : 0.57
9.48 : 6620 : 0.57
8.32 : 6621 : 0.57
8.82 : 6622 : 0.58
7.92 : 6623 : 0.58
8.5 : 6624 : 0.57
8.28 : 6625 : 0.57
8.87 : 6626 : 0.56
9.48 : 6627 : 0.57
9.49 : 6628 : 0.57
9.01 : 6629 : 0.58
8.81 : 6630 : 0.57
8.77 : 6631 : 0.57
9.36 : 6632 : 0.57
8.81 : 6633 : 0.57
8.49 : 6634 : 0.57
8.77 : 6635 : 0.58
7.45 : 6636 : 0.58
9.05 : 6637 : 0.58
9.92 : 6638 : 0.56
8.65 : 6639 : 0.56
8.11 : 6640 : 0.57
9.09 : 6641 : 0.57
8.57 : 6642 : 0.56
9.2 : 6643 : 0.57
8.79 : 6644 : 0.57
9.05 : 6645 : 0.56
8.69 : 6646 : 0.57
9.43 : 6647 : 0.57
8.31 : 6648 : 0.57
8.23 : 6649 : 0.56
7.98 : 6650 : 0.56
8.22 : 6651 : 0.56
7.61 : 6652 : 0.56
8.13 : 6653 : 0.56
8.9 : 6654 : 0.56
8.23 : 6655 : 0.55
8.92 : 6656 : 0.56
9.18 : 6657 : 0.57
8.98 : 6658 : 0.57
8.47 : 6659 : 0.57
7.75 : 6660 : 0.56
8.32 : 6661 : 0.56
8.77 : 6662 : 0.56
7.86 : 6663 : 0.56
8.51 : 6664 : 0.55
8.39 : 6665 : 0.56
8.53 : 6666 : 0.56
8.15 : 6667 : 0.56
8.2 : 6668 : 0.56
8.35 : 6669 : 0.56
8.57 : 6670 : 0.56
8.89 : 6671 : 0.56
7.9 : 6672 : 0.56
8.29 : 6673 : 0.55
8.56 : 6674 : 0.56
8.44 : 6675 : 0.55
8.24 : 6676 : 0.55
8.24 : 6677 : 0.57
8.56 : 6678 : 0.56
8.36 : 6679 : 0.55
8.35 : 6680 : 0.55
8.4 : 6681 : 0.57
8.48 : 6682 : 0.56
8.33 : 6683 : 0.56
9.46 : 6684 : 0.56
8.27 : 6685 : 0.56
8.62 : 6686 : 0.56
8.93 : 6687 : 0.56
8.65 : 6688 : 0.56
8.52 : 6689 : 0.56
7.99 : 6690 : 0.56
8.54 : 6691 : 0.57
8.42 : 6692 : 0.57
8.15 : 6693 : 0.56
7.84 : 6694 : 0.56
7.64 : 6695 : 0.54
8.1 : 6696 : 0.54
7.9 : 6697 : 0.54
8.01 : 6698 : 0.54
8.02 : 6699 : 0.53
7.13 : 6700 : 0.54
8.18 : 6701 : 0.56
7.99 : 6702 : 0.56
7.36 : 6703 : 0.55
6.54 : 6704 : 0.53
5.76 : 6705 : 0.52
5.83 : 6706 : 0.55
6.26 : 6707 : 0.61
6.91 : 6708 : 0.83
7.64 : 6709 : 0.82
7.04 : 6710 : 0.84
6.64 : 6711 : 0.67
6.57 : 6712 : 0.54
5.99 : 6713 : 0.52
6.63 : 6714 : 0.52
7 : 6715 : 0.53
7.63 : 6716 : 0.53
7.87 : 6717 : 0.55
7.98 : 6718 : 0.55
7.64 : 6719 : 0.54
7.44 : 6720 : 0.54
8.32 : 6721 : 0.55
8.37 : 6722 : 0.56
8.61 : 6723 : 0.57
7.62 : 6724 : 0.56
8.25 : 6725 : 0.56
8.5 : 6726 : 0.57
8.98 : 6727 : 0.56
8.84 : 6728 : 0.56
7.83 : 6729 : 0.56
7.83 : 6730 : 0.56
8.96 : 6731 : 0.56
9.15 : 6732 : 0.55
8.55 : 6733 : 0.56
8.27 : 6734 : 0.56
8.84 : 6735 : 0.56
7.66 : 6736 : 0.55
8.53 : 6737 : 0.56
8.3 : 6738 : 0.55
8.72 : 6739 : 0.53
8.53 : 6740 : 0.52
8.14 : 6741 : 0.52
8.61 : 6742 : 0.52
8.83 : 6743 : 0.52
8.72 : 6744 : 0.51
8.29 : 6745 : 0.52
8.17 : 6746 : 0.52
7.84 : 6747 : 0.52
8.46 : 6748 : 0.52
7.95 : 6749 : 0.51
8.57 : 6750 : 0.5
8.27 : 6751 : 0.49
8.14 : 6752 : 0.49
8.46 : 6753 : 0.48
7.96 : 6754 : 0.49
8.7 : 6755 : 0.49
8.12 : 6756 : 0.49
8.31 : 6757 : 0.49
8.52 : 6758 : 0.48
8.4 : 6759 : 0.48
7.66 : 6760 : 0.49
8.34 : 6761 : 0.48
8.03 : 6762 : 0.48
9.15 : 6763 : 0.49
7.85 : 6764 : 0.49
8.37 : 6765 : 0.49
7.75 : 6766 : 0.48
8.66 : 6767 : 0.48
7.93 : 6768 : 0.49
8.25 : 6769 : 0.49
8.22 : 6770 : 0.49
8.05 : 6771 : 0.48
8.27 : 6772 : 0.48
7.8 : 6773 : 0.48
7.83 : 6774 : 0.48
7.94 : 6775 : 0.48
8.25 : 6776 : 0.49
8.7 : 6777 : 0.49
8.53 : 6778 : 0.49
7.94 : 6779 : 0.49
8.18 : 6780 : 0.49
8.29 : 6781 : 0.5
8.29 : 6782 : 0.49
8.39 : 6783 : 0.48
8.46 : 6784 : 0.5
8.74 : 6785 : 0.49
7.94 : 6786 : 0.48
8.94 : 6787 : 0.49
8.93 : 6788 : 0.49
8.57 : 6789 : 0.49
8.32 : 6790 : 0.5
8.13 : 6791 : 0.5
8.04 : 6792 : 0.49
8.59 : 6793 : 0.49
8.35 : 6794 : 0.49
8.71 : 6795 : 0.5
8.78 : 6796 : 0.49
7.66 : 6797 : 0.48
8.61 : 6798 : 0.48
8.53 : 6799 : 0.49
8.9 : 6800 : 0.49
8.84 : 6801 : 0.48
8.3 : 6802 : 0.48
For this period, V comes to 0.15 mag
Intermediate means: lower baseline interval 8.14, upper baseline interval 8.28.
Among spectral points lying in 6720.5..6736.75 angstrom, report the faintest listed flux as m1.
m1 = 7.62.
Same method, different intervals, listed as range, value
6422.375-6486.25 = 6.91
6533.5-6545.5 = 7.79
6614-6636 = 7.45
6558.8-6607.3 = 7.09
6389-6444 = 6.92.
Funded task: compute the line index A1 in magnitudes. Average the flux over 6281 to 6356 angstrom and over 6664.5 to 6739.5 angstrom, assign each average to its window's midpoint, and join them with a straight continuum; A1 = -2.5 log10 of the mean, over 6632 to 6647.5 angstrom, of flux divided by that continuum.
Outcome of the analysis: -0.10 mag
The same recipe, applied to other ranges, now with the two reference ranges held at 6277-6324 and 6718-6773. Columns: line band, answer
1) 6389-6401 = 0.06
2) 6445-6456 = 0.02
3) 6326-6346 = 0.04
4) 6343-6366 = 0.06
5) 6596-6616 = -0.07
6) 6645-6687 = -0.02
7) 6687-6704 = 0.04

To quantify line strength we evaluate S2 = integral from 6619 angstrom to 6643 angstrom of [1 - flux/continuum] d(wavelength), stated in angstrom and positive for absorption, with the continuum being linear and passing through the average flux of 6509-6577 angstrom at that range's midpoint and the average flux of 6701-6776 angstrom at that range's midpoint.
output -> -1.3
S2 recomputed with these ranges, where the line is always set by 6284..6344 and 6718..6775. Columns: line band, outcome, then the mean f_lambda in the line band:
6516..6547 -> -1.12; 8.56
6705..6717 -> 2.23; 6.75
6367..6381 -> 0.55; 7.92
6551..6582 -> -1.77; 8.74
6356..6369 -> 1.03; 7.6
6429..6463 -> 0.19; 8.21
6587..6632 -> -2.43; 8.72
